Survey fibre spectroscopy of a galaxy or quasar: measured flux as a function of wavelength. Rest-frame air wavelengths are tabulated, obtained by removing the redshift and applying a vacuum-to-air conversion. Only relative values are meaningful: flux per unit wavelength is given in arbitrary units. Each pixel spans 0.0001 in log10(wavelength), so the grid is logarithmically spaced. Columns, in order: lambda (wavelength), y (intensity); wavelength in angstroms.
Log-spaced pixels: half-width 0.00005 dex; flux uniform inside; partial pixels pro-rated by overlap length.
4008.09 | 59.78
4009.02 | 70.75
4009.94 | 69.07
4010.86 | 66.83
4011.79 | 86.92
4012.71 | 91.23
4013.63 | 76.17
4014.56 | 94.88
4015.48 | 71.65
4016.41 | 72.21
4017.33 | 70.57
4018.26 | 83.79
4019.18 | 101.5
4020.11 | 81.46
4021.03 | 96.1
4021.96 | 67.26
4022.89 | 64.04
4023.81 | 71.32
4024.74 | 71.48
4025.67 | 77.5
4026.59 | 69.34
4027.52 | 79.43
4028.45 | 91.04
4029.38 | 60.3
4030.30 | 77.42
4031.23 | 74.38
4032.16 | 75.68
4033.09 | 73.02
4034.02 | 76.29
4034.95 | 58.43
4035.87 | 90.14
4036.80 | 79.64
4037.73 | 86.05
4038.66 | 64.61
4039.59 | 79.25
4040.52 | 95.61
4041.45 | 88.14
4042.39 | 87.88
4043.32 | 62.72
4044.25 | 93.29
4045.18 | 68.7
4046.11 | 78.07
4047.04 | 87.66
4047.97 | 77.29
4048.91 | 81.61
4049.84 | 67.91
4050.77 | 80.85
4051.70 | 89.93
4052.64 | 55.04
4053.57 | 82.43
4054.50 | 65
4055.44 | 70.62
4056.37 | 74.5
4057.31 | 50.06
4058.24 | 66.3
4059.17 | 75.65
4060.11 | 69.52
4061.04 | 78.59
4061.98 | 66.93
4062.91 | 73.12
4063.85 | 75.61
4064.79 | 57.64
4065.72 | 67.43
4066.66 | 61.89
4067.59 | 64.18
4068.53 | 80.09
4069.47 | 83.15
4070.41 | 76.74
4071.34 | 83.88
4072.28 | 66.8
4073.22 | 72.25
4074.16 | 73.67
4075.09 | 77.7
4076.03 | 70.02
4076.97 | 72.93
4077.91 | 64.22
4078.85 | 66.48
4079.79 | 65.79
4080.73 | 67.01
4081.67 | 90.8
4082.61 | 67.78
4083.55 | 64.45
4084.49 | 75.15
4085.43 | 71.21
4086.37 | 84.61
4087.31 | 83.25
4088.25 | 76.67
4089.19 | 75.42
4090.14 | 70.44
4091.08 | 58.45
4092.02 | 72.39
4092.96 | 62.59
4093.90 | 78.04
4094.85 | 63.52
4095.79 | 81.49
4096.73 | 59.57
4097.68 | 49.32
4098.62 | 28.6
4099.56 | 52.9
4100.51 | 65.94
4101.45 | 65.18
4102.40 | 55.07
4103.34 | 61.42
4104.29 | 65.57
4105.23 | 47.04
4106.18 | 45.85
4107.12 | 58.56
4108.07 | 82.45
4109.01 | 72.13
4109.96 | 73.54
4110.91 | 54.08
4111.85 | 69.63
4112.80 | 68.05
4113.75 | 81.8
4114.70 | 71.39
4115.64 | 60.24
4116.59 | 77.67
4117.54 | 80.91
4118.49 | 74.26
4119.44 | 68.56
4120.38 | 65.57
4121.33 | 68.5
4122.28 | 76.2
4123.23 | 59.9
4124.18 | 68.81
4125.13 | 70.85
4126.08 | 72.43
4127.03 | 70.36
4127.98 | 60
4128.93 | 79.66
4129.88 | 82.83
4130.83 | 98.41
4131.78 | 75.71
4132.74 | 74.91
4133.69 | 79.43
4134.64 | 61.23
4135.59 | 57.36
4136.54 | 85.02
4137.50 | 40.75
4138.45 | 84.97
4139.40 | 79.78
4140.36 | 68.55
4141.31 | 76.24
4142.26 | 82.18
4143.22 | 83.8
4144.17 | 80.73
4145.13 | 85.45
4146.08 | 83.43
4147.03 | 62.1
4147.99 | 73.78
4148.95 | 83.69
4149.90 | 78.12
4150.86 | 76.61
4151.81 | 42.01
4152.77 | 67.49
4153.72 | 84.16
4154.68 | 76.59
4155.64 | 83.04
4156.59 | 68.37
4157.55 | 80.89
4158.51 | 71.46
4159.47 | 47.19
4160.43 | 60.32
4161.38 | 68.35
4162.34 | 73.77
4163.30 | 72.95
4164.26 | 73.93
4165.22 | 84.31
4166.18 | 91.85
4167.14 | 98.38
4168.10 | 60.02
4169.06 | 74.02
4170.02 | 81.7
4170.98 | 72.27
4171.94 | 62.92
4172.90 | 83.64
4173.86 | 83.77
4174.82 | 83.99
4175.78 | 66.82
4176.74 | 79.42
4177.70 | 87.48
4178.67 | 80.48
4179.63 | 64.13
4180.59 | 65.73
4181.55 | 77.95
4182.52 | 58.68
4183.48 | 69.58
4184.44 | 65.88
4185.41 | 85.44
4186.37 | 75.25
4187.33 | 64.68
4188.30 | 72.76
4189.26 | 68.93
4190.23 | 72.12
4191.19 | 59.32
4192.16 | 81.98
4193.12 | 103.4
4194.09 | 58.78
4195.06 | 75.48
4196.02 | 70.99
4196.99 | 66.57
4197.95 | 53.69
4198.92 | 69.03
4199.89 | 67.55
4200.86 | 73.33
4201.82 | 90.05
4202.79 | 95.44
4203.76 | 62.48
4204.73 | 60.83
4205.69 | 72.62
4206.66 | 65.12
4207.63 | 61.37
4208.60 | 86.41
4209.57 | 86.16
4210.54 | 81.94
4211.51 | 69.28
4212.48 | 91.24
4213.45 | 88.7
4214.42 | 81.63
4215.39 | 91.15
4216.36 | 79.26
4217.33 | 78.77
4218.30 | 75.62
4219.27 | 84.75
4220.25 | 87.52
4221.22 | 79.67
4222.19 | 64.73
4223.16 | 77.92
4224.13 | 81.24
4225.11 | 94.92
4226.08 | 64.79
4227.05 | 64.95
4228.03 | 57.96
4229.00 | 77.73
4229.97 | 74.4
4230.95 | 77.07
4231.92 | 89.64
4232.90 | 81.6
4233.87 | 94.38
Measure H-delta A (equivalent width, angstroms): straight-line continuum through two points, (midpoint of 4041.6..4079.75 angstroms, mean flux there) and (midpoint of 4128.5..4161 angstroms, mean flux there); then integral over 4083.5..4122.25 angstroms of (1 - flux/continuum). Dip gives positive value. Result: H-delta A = 3.4 angstroms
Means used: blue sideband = 73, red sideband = 74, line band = 67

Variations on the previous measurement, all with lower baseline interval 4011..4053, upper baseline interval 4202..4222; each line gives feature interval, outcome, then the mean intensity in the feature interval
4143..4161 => 1.3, 73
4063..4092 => 2.3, 72.2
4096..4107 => 3.3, 55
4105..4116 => 1.8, 65.9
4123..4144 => 1.4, 73.6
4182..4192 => 1.2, 69.7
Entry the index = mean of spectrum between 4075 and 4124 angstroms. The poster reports 67.6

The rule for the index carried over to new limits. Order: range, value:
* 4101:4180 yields 72.4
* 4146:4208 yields 73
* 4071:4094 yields 72.3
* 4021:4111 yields 71.4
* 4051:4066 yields 70.1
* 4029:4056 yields 76.9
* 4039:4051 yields 80.5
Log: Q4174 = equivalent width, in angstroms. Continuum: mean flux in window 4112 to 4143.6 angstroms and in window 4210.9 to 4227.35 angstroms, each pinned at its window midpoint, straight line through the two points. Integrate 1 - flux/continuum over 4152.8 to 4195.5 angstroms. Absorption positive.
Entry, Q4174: 1.2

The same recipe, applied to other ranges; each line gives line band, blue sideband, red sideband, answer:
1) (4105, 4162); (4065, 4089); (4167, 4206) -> 1.3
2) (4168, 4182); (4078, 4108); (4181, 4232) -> -0.6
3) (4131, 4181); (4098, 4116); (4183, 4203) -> -4.6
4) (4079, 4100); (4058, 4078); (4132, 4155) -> 1.2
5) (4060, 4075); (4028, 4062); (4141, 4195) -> 0.7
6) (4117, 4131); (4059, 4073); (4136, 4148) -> 0.4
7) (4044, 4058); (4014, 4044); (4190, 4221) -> 0.6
